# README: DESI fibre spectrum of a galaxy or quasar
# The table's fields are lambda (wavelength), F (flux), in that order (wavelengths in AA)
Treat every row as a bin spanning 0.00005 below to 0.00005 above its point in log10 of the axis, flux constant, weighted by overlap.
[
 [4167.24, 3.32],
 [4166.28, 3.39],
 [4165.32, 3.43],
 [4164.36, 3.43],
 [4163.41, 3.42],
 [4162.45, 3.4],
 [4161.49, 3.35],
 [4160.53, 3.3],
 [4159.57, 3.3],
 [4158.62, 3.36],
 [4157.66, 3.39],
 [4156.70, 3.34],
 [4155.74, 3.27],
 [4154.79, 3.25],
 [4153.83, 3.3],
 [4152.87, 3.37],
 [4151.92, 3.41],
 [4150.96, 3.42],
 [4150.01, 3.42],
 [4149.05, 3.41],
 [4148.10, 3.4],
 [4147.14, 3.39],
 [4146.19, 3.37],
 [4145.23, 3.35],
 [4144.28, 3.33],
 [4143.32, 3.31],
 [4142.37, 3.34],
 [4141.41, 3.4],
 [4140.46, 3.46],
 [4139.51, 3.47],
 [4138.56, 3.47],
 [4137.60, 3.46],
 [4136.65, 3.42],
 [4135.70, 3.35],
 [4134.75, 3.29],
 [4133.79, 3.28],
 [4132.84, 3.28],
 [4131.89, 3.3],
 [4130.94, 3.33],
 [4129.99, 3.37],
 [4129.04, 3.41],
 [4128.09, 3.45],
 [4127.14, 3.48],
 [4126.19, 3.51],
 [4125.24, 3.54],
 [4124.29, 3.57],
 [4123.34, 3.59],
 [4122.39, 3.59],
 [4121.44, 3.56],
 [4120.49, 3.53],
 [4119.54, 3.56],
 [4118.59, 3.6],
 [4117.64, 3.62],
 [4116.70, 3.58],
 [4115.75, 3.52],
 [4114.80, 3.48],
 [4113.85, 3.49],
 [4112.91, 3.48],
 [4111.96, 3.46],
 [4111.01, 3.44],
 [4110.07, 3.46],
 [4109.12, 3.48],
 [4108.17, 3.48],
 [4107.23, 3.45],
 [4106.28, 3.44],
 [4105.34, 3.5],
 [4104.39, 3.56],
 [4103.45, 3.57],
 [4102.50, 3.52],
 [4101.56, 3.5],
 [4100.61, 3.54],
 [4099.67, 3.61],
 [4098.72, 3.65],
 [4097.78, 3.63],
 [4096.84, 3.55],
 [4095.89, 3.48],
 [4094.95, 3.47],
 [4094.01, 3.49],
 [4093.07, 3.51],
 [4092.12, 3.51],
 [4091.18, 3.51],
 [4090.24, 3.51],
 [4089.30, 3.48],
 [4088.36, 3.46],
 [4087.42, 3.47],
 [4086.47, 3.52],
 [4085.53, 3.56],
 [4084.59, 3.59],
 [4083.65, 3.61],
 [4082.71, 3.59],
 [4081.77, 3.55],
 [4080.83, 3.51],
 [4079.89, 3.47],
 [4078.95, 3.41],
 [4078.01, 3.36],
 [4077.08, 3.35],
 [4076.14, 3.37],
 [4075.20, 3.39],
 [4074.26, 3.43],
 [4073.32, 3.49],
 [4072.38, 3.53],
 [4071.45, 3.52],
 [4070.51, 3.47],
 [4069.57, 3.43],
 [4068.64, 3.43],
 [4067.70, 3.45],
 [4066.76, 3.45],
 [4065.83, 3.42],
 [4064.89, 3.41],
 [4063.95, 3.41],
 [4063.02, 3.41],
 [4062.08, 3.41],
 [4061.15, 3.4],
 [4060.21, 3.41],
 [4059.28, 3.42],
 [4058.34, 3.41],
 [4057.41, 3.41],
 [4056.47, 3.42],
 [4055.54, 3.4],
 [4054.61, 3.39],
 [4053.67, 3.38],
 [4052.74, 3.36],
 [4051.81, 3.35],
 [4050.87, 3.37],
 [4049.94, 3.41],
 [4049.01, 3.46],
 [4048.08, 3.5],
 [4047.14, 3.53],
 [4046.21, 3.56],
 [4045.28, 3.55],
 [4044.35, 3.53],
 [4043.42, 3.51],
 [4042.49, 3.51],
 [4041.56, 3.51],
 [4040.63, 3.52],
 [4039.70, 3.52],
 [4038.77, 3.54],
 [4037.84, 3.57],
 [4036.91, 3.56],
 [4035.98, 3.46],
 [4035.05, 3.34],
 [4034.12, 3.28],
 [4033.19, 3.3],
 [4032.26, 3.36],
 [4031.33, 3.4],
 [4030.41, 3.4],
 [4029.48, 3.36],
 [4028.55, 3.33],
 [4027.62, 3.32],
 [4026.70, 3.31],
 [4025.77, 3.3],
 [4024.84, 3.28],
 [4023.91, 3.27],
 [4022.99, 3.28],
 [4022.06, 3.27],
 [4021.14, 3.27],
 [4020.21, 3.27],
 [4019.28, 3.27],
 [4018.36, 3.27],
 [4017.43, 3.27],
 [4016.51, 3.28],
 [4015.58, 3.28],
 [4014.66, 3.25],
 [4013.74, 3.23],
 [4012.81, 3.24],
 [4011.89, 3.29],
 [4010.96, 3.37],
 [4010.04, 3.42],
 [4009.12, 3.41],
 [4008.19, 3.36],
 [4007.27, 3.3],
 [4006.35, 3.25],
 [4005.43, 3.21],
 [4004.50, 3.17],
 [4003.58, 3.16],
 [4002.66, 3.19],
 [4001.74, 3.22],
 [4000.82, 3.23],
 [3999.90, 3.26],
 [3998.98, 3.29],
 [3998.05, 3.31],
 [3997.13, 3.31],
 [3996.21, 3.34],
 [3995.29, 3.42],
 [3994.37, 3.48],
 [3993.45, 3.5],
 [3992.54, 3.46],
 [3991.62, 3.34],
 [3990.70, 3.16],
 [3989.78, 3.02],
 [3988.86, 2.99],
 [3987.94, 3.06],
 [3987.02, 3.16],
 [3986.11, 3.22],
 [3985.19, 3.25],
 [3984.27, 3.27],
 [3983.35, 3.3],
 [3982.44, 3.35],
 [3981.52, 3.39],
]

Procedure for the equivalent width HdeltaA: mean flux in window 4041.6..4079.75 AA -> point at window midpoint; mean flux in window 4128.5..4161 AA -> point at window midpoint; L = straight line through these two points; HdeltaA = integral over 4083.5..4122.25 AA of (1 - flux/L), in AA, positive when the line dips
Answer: -1.40 AA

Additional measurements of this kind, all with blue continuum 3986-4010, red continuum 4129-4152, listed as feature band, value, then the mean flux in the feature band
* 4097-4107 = -0.6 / 3.55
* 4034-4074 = -1.7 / 3.45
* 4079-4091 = -0.7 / 3.52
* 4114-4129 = -0.8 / 3.54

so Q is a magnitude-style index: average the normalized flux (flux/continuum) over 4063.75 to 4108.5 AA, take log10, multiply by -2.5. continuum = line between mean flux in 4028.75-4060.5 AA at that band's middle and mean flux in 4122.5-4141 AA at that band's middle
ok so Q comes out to -0.02 mag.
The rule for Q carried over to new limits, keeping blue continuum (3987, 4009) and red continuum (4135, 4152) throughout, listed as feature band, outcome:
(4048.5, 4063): -0.03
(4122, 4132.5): -0.03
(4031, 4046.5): -0.06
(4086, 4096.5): -0.05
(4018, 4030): 0.00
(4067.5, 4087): -0.05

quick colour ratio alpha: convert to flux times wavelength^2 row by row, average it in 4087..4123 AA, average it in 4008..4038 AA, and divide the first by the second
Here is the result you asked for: 1.1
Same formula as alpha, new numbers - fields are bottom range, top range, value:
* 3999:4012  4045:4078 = 1.08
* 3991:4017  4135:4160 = 1.10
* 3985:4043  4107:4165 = 1.10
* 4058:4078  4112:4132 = 1.05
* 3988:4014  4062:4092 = 1.10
